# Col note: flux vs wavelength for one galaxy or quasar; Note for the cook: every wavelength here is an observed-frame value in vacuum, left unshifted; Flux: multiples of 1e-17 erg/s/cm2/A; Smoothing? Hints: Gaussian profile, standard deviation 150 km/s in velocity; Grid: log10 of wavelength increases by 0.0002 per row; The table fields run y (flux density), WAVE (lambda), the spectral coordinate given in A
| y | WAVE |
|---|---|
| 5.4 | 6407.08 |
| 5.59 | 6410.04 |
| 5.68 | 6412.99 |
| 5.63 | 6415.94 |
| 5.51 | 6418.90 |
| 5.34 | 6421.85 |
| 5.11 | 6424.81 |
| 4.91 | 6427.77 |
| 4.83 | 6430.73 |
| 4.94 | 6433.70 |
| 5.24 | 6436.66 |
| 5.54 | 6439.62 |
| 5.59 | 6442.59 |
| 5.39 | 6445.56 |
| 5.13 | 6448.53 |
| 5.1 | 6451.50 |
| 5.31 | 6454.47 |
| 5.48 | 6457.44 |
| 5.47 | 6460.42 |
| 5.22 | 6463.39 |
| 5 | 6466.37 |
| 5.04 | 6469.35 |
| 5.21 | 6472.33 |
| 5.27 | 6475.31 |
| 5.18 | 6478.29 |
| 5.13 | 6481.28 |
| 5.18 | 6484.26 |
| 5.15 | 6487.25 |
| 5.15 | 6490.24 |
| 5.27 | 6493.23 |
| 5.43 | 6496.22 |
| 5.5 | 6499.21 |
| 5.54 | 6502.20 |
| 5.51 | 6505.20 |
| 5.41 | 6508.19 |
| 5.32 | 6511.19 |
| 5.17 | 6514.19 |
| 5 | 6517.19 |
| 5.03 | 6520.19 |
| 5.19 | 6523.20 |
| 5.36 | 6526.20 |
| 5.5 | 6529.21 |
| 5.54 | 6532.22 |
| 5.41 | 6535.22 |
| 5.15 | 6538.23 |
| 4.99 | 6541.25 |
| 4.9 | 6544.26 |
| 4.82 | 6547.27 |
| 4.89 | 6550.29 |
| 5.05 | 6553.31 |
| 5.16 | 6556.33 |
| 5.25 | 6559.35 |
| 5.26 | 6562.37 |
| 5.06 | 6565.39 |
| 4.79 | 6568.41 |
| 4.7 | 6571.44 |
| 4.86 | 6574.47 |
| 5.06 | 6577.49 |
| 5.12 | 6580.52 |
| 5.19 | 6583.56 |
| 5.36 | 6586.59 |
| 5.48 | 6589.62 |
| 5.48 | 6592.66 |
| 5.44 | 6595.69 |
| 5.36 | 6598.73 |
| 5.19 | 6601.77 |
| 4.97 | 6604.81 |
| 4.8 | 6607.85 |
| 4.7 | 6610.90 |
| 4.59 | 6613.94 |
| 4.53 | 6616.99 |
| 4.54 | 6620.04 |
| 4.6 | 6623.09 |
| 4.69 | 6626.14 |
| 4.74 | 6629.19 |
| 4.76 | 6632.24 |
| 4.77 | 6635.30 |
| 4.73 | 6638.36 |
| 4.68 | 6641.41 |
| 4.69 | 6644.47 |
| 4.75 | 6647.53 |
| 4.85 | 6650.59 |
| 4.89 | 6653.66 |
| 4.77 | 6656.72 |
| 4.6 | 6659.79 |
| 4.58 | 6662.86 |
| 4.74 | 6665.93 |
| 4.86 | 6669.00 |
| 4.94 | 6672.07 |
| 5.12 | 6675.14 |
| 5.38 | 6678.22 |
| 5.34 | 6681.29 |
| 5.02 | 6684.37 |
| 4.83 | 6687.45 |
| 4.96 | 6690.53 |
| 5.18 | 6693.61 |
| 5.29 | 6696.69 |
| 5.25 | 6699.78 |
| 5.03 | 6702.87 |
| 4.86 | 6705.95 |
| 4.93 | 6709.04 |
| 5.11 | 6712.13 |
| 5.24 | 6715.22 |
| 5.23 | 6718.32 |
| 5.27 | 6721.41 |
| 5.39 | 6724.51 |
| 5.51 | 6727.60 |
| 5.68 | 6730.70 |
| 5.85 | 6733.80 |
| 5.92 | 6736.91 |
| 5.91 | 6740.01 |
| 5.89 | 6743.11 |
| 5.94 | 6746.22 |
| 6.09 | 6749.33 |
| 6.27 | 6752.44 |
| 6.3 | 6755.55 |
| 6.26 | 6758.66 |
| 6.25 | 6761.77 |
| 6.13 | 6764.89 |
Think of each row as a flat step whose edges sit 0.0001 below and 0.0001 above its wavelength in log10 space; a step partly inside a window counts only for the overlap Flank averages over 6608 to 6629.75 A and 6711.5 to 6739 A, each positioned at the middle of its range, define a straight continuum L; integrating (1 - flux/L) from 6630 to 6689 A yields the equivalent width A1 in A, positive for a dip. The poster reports 1.2 A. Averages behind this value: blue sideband 4.63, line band 4.86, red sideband 5.49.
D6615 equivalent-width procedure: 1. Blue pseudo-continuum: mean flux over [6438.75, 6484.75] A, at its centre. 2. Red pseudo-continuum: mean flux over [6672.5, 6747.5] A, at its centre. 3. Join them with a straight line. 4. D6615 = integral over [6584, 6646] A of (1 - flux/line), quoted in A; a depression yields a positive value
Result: 4.6 A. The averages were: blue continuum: 5.26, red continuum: 5.33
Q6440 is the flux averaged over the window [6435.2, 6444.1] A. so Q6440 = 5.46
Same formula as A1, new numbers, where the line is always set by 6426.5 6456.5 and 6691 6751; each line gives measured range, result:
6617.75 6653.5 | 4.4 A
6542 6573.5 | 1.9 A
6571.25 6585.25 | 0.8 A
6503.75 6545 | 0.2 A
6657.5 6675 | 2.0 A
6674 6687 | 0.5 A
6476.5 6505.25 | -0.3 A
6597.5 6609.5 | 0.6 A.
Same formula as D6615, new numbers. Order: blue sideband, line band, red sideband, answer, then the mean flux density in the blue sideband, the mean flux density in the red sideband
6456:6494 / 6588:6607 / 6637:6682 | -1.3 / 5.21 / 4.85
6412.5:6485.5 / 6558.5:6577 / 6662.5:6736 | 0.8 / 5.25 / 5.17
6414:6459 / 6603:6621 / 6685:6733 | 1.8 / 5.27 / 5.19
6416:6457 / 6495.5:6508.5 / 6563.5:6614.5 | -0.8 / 5.25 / 5.08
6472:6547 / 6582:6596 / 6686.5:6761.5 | -0.1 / 5.25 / 5.53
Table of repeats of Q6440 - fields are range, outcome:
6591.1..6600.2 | 5.43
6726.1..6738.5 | 5.74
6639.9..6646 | 4.68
